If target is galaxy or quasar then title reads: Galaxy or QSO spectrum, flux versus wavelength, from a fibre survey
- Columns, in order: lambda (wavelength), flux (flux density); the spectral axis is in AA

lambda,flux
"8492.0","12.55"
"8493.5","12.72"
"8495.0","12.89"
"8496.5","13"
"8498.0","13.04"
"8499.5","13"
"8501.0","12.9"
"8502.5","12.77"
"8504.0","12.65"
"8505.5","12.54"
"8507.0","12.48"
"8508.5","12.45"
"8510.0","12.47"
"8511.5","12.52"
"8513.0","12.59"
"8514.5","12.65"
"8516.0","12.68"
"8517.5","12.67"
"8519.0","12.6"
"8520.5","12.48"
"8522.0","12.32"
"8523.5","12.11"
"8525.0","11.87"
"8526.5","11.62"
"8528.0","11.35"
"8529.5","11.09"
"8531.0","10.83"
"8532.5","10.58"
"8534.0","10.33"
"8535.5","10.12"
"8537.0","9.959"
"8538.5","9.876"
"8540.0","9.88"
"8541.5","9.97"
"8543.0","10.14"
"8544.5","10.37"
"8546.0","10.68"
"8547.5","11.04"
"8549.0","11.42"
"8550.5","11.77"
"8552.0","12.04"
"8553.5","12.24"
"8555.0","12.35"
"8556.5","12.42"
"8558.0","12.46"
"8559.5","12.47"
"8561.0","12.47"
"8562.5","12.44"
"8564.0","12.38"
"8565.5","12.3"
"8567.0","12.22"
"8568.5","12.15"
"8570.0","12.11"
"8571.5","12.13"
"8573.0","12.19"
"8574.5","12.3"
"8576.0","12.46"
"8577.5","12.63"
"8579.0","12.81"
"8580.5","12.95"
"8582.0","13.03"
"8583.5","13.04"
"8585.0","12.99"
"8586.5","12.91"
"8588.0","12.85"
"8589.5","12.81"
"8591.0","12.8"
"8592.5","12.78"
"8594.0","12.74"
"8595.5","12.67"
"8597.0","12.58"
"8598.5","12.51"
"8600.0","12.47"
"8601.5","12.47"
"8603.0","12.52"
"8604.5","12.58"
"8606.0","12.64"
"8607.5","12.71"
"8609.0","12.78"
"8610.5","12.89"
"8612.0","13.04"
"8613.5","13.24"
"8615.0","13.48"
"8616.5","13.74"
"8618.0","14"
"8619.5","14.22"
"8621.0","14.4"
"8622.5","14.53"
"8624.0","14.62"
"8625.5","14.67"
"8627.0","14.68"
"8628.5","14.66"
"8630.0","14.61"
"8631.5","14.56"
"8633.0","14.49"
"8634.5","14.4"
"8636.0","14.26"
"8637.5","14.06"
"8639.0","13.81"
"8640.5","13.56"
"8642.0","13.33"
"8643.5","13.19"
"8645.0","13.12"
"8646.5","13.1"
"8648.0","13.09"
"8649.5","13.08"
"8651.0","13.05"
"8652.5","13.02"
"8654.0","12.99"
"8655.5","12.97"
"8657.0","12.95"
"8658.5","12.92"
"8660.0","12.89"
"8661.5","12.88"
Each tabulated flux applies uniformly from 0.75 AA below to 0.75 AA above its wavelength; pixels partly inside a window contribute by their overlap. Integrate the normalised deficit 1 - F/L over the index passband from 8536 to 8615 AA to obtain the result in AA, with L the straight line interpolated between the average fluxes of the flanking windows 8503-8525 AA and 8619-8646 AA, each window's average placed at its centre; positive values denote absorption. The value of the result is 7.0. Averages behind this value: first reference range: 12.5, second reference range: 14.2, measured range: 12.2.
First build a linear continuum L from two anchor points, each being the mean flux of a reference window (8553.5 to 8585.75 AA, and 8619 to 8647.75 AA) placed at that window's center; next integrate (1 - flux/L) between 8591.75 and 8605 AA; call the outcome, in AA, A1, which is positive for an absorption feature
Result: 0.6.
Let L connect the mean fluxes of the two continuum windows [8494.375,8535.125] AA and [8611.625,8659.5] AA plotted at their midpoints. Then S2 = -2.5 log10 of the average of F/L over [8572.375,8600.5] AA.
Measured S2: 0.034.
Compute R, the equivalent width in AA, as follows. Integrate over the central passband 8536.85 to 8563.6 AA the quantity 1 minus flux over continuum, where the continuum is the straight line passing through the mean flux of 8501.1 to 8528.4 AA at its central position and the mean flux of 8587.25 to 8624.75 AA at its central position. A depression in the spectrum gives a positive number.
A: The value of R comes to 2.76 AA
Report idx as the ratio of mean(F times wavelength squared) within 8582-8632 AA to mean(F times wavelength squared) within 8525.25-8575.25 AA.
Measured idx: 1.18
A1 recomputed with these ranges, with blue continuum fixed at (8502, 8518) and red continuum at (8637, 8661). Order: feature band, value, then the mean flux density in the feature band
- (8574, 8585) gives 0.1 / 12.8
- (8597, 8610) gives 0.4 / 12.6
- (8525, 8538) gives 1.9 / 10.8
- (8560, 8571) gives 0.5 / 12.3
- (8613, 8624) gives -0.8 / 14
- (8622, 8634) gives -1.4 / 14.6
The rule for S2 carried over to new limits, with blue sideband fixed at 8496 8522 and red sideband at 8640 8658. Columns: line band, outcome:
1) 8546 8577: 0.06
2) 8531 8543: 0.25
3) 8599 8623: -0.02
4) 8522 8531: 0.10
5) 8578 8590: 0.00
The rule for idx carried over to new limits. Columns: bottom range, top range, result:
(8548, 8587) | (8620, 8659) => 1.13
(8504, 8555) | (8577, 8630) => 1.17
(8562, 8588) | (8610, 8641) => 1.14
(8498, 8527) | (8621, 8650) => 1.15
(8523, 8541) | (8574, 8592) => 1.20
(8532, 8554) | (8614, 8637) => 1.37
